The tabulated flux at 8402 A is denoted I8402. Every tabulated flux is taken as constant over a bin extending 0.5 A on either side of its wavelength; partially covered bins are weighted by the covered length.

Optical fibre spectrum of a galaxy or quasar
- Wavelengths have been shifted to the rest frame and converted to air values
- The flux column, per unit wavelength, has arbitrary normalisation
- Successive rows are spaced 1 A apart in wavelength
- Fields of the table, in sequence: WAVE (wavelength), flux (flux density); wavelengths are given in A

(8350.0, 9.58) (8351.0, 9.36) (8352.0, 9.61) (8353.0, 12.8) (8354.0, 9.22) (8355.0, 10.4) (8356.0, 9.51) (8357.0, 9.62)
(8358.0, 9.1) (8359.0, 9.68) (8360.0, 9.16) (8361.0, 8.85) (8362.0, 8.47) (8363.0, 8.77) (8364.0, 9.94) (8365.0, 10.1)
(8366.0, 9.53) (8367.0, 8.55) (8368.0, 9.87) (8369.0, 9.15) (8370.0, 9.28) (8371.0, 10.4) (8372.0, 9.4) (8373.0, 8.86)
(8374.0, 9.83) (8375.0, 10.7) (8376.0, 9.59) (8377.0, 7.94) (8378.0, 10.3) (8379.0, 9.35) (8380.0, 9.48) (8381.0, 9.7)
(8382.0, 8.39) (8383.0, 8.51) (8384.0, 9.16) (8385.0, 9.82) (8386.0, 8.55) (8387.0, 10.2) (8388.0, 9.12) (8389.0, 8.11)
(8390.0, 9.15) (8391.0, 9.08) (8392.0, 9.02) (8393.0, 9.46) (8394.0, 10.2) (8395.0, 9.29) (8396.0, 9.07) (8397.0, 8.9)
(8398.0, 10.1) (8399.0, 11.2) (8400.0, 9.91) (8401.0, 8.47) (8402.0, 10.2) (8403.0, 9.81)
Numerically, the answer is 10.2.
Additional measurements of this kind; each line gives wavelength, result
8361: 8.85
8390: 9.15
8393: 9.46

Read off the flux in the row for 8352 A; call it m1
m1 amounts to 9.61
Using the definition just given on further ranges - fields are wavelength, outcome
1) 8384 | 9.16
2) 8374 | 9.83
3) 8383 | 8.51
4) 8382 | 8.39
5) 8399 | 11.2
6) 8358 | 9.1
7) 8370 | 9.28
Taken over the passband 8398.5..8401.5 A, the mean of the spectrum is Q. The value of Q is 9.86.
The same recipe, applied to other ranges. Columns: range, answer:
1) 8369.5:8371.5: 9.84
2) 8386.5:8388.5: 9.66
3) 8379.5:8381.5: 9.59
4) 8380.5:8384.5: 8.94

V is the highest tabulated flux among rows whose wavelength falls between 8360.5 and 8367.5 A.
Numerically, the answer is 10.1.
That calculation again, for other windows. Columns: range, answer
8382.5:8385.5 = 9.82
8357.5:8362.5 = 9.68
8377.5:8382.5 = 10.3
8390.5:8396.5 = 10.2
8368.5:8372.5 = 10.4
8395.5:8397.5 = 9.07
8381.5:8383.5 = 8.51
